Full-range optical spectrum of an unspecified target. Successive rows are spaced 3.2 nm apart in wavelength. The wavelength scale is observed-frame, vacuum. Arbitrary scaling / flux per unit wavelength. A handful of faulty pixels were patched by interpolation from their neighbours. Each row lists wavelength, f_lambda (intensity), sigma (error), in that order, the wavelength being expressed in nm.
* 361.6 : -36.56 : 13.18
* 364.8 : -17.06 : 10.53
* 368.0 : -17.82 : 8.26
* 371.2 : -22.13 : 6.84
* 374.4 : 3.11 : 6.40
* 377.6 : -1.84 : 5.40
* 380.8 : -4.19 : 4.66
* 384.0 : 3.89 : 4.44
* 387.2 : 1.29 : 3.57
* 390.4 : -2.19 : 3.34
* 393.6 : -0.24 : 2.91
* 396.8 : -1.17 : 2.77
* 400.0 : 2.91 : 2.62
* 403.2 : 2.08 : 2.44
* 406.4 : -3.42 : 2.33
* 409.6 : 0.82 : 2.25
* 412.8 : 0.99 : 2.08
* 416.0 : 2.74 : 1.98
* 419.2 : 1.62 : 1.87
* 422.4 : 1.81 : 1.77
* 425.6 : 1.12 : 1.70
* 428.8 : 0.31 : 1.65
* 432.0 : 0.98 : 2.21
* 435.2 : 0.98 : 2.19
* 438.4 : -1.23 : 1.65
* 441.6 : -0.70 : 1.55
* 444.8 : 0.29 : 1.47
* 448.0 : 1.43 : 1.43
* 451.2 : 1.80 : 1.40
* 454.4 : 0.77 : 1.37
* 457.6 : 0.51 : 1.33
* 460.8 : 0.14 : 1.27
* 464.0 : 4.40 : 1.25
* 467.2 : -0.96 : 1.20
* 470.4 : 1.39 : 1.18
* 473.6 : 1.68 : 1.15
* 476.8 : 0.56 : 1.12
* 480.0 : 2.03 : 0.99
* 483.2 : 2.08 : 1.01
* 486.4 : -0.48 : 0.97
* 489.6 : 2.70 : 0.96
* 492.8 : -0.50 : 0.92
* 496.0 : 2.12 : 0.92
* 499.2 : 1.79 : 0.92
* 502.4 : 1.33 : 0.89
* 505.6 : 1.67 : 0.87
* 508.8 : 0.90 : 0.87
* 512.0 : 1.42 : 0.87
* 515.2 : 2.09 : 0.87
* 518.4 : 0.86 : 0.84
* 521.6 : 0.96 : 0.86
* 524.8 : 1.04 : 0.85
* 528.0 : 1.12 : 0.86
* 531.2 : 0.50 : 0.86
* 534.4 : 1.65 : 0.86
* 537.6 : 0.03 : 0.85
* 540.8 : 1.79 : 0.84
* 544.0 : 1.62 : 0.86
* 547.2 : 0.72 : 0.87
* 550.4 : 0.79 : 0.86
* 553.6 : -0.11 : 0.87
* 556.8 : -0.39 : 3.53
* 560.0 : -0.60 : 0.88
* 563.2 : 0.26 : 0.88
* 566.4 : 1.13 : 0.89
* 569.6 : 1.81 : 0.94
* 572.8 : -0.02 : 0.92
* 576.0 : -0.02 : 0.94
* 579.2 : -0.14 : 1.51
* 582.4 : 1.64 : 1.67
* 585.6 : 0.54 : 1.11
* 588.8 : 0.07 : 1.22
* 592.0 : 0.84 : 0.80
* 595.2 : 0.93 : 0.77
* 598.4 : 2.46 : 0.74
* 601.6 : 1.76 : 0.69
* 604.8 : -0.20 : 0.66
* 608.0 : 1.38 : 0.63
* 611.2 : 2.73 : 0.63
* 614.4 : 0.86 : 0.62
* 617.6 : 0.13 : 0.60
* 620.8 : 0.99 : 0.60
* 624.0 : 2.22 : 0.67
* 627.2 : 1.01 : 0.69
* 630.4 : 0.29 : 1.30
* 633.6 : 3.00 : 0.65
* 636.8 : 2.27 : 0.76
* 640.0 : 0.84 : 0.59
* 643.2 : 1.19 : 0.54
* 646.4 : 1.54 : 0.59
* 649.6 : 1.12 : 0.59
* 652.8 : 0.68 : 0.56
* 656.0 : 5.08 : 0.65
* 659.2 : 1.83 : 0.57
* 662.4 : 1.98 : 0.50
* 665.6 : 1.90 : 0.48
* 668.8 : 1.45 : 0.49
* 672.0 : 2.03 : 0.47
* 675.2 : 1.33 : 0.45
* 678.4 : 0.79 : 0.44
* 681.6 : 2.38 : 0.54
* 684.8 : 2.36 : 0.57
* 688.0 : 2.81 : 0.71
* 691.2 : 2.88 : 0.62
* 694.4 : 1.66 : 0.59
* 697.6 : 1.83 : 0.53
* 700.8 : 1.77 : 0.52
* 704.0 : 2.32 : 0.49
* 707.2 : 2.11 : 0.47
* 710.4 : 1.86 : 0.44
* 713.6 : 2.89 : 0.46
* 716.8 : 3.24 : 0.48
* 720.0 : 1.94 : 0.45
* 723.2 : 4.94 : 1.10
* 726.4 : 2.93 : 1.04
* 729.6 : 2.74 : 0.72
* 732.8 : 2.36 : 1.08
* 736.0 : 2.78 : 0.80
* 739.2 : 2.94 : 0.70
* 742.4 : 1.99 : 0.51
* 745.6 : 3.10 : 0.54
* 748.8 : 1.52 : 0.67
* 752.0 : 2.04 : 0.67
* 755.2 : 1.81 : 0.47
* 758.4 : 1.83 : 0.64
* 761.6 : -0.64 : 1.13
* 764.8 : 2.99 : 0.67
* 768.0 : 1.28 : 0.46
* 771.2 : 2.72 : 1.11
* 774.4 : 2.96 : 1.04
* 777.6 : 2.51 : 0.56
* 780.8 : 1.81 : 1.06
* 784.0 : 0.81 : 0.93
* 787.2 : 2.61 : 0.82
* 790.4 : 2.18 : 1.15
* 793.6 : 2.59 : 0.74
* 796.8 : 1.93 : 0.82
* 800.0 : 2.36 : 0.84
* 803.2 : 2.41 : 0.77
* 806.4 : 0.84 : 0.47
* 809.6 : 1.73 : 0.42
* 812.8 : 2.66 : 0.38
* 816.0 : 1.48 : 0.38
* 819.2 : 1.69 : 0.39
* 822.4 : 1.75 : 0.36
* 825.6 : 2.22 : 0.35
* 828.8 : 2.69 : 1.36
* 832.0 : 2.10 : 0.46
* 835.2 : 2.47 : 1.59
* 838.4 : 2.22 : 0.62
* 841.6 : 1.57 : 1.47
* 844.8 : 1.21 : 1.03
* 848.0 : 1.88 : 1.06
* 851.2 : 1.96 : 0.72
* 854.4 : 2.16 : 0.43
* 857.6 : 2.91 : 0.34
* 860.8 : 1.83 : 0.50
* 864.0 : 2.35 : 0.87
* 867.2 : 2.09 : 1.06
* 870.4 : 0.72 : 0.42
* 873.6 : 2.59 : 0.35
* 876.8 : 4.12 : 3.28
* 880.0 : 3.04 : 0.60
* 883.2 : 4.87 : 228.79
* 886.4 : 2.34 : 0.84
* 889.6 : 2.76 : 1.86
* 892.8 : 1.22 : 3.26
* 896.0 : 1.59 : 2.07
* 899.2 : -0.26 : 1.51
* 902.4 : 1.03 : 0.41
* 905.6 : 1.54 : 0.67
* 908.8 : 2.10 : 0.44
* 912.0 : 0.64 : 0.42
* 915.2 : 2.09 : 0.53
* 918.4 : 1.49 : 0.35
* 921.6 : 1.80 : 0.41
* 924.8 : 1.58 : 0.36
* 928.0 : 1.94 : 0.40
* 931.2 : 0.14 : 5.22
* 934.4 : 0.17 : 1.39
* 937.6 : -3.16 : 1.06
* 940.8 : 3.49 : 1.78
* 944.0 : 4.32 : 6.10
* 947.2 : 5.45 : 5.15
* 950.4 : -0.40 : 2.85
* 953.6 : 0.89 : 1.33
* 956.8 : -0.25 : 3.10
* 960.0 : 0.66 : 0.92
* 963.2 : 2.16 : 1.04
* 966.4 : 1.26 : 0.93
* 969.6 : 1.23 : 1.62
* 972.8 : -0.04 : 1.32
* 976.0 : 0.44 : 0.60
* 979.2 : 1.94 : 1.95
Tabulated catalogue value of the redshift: 0.760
